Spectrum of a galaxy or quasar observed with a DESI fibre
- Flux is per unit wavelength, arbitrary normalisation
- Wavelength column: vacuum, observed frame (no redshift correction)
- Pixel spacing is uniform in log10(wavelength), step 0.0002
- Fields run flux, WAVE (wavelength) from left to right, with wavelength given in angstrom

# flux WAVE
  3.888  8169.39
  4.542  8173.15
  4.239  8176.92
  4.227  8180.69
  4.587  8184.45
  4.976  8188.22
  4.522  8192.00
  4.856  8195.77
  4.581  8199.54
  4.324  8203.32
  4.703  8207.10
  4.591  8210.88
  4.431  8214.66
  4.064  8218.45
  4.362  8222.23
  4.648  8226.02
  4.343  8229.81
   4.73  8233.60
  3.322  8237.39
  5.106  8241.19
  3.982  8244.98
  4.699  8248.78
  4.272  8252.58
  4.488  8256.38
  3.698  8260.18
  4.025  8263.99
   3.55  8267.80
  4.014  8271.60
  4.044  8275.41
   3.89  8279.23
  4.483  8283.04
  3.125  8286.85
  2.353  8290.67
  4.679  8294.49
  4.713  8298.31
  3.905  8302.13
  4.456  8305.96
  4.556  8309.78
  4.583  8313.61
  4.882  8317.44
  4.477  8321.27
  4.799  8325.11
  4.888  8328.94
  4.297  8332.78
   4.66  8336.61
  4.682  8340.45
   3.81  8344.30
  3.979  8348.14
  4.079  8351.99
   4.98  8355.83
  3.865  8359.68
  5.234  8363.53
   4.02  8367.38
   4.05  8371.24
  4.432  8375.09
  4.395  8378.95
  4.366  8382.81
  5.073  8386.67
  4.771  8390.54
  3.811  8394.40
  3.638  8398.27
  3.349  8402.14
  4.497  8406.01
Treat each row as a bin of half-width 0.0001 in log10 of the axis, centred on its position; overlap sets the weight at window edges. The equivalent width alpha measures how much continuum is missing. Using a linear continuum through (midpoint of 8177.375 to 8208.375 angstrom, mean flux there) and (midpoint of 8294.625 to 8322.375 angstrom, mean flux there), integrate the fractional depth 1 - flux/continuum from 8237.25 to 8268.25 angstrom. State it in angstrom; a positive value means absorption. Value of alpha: 2.39 angstrom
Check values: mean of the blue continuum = 4.58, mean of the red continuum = 4.52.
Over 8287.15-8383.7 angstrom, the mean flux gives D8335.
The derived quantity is 4.35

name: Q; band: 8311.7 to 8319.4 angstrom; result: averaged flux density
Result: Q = 4.73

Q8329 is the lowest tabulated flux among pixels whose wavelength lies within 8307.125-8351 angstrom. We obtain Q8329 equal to 3.81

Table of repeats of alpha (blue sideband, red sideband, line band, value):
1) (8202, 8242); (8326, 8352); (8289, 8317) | 1.0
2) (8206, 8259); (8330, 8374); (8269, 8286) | 1.4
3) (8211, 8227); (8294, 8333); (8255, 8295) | 6.1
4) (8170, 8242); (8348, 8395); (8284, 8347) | 1.9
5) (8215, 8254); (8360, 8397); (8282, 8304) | 2.7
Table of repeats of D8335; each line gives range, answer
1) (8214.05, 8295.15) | 4.09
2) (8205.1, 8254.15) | 4.4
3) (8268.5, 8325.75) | 4.17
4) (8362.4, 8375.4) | 4.39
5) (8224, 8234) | 4.55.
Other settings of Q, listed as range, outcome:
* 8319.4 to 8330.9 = 4.72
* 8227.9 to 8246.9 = 4.3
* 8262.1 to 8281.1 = 3.9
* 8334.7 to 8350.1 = 4.28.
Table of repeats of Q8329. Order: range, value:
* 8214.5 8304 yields 2.353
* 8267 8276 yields 3.55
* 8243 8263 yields 3.698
